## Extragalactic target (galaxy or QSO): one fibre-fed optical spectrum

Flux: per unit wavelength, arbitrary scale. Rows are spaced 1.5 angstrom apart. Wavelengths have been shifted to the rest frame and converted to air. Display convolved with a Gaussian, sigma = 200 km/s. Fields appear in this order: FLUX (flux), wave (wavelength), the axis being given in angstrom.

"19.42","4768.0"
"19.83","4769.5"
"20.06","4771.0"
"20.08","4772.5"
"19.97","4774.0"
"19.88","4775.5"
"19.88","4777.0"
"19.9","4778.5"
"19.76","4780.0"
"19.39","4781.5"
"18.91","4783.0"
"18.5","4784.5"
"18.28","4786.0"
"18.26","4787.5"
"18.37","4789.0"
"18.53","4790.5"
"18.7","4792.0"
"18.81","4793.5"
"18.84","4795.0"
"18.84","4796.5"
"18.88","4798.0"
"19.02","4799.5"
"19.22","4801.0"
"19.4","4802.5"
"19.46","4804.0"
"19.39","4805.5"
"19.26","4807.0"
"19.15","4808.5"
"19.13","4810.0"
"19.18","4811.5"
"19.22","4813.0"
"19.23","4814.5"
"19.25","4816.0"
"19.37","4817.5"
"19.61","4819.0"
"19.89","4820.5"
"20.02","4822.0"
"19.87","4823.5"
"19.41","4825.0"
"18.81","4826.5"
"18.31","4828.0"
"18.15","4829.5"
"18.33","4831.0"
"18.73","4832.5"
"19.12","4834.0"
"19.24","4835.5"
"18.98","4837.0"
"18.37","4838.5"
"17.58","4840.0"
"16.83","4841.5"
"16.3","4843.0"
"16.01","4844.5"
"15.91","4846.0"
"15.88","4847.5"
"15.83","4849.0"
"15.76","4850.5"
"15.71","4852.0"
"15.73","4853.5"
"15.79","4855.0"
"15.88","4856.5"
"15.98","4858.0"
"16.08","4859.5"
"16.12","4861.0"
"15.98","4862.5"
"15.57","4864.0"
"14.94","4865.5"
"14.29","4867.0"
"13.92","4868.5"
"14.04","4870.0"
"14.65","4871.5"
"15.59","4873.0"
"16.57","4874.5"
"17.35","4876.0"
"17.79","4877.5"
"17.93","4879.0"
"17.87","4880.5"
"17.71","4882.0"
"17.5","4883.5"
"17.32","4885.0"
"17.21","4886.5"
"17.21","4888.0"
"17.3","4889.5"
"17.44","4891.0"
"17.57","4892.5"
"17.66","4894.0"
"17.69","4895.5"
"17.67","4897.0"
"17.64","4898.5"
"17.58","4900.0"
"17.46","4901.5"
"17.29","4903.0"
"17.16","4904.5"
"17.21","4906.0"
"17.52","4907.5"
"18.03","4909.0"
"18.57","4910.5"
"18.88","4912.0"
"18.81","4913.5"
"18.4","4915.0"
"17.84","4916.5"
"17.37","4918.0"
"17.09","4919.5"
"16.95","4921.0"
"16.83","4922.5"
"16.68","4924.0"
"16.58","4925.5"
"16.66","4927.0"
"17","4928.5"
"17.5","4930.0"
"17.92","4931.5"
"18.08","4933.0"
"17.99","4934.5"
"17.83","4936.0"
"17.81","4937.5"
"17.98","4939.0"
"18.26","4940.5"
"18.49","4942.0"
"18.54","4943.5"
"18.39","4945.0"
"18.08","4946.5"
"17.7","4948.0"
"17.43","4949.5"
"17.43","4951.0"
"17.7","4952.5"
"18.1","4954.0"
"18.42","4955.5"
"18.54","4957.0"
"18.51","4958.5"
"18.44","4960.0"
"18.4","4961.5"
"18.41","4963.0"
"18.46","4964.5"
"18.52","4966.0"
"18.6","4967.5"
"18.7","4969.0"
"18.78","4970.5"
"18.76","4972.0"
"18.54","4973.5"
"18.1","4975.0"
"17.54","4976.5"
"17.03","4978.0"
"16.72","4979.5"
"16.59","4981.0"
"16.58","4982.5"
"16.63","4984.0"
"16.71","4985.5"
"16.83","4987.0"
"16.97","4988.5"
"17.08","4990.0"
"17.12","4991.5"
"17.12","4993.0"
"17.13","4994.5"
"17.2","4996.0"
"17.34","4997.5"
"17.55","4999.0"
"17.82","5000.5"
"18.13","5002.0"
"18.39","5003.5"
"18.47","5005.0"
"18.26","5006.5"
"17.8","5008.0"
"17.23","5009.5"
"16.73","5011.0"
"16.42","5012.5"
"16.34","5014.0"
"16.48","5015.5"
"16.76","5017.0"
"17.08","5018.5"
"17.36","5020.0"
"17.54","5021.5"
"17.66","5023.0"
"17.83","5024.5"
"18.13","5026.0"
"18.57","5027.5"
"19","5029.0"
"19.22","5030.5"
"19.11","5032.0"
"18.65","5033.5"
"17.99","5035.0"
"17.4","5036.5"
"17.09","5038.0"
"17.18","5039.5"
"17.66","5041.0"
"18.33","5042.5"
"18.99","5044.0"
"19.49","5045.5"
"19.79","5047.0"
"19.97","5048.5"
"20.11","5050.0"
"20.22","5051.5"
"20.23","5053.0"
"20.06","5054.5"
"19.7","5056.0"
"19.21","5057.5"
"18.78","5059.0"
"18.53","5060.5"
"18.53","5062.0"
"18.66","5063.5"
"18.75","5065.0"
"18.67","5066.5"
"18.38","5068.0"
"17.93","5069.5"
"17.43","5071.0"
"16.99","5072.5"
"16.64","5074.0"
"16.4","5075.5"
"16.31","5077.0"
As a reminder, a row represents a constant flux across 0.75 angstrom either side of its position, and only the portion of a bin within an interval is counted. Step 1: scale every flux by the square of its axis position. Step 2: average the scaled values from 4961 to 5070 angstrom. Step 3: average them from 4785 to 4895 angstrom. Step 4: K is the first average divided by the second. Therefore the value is 1.1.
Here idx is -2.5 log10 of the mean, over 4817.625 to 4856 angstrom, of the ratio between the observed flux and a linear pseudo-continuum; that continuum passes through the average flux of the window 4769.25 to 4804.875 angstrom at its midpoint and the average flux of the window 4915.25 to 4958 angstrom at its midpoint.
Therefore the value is 0.05 mag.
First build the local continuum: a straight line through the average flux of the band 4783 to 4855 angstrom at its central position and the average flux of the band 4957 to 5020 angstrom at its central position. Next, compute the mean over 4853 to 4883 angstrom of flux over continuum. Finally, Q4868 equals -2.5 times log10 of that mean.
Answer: 0.14 mag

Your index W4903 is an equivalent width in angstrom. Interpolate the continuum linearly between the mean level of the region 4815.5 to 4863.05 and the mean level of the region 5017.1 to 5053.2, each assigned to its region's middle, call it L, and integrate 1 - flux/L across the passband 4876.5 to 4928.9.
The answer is 1.0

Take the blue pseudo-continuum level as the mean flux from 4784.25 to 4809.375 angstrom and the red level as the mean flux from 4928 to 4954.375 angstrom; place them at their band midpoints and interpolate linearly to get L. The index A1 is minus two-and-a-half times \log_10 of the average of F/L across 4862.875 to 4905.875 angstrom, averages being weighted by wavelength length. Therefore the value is 0.09 mag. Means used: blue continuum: 18.9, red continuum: 17.9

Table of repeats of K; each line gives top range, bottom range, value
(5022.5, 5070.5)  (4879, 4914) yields 1.13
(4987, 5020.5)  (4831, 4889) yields 1.11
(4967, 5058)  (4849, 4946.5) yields 1.10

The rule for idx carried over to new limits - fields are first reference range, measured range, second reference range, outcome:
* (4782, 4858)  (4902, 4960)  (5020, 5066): 0.043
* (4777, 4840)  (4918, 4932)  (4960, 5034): 0.073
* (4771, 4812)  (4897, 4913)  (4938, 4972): 0.048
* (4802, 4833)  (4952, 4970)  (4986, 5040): -0.024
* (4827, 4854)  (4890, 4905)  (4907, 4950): 0.005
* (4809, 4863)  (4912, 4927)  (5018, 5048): 0.033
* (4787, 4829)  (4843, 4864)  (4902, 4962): 0.173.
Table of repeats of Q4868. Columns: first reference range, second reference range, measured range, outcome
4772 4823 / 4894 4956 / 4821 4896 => 0.09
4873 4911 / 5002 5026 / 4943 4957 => -0.03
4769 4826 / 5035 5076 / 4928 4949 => 0.05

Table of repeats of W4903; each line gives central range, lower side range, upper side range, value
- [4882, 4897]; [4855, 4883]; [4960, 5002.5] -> -1.1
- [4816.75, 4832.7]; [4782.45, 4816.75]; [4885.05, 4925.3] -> -0.5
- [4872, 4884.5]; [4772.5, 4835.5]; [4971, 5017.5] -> 0.8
